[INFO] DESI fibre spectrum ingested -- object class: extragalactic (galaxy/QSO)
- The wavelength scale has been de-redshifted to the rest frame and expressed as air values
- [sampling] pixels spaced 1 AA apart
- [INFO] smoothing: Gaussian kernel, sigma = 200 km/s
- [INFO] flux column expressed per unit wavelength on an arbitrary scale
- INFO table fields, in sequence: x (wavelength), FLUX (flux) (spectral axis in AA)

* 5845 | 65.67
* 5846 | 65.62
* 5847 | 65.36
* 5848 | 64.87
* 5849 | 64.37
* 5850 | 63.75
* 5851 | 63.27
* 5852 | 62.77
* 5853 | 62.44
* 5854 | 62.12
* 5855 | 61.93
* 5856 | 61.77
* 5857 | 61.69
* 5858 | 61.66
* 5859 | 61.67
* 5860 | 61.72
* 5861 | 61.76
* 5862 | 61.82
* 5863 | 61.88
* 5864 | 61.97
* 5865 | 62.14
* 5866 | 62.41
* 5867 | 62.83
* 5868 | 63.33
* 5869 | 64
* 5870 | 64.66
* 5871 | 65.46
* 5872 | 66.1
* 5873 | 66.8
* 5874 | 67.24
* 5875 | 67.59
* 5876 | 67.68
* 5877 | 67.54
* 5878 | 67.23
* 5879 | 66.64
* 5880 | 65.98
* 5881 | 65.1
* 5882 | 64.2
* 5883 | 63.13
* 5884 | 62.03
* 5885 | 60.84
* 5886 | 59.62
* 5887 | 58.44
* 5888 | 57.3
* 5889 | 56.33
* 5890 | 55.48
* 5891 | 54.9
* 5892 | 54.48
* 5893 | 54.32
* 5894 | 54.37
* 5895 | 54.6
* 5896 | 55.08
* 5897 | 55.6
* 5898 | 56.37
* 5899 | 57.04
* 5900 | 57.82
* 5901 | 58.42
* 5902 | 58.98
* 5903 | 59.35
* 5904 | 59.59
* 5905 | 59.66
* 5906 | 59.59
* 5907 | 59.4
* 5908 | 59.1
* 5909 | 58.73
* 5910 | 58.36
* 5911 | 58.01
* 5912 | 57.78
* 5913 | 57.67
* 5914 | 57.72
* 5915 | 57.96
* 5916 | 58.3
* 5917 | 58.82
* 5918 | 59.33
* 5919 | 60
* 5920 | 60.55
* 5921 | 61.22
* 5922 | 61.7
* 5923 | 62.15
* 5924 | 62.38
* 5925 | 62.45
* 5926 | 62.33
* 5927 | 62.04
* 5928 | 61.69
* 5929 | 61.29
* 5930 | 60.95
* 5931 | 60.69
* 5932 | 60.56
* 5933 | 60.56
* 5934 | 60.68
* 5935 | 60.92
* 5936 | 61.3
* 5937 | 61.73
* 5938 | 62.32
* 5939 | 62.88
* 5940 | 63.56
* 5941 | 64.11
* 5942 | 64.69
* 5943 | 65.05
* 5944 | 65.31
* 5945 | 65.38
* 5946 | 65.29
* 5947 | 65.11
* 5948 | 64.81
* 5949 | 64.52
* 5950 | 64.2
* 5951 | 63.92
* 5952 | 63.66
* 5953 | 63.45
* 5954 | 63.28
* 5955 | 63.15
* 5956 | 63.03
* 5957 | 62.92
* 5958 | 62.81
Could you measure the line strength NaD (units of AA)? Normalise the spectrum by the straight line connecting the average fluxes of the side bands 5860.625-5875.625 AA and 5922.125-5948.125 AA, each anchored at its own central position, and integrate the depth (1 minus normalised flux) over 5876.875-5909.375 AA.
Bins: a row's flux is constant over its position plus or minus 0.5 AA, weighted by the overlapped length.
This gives 2.2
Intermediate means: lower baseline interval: 64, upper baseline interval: 62.7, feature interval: 59.2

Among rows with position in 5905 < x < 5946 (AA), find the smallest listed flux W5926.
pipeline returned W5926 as 57.67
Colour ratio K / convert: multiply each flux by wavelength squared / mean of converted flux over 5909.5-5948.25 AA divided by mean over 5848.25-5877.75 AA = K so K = 1.0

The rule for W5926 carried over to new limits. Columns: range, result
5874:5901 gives 54.32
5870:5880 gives 64.66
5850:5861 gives 61.66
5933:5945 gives 60.56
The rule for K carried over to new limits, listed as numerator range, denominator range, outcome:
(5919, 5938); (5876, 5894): 1.02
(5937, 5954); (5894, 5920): 1.12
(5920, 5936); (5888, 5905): 1.10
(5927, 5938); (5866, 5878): 0.95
